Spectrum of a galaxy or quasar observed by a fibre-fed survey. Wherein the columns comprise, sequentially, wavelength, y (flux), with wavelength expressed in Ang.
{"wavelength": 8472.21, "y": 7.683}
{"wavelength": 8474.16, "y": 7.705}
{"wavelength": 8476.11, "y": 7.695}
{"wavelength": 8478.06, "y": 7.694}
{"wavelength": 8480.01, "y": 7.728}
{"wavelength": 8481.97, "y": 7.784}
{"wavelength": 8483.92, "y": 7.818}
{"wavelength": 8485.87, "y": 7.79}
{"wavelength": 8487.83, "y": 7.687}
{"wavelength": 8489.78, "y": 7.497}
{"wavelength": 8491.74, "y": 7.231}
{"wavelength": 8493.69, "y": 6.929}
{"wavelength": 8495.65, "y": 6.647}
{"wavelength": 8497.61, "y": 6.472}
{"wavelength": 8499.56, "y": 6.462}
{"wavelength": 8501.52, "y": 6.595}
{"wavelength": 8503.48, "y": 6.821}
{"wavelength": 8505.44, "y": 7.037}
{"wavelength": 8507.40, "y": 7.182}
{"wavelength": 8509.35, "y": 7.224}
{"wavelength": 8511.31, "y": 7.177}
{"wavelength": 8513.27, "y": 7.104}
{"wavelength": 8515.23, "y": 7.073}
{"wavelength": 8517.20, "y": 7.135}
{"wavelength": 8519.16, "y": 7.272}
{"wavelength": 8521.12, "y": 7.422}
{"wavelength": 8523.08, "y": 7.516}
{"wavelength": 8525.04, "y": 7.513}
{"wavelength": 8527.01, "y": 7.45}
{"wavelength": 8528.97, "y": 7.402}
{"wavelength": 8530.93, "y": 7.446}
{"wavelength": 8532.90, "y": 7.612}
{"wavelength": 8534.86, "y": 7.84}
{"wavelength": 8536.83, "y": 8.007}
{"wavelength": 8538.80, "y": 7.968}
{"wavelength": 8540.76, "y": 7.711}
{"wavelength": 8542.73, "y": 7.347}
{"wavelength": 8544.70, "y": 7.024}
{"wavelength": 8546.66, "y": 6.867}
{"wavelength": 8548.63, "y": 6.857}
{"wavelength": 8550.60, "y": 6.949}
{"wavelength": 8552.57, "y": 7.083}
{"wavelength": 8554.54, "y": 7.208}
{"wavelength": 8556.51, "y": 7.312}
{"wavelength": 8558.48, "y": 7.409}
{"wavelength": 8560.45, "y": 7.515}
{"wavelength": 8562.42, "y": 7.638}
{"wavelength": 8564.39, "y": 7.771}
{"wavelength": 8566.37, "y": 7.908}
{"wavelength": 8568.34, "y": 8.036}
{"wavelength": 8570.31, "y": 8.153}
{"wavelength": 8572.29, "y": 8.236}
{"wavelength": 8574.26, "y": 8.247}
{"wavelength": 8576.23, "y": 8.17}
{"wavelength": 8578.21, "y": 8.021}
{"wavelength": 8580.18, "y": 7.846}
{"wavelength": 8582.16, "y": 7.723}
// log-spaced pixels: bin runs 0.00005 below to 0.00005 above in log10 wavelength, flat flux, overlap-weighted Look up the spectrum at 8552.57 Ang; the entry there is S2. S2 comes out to 7.083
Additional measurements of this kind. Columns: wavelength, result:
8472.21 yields 7.683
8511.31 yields 7.177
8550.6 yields 6.949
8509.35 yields 7.224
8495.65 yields 6.647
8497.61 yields 6.472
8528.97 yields 7.402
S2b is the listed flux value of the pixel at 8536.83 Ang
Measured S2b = 8.007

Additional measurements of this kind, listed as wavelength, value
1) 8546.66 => 6.867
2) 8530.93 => 7.446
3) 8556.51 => 7.312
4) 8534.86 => 7.84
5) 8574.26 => 8.247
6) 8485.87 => 7.79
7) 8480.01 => 7.728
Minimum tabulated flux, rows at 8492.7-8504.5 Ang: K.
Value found 6.462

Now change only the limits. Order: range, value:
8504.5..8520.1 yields 7.037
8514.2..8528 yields 7.073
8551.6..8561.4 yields 7.083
